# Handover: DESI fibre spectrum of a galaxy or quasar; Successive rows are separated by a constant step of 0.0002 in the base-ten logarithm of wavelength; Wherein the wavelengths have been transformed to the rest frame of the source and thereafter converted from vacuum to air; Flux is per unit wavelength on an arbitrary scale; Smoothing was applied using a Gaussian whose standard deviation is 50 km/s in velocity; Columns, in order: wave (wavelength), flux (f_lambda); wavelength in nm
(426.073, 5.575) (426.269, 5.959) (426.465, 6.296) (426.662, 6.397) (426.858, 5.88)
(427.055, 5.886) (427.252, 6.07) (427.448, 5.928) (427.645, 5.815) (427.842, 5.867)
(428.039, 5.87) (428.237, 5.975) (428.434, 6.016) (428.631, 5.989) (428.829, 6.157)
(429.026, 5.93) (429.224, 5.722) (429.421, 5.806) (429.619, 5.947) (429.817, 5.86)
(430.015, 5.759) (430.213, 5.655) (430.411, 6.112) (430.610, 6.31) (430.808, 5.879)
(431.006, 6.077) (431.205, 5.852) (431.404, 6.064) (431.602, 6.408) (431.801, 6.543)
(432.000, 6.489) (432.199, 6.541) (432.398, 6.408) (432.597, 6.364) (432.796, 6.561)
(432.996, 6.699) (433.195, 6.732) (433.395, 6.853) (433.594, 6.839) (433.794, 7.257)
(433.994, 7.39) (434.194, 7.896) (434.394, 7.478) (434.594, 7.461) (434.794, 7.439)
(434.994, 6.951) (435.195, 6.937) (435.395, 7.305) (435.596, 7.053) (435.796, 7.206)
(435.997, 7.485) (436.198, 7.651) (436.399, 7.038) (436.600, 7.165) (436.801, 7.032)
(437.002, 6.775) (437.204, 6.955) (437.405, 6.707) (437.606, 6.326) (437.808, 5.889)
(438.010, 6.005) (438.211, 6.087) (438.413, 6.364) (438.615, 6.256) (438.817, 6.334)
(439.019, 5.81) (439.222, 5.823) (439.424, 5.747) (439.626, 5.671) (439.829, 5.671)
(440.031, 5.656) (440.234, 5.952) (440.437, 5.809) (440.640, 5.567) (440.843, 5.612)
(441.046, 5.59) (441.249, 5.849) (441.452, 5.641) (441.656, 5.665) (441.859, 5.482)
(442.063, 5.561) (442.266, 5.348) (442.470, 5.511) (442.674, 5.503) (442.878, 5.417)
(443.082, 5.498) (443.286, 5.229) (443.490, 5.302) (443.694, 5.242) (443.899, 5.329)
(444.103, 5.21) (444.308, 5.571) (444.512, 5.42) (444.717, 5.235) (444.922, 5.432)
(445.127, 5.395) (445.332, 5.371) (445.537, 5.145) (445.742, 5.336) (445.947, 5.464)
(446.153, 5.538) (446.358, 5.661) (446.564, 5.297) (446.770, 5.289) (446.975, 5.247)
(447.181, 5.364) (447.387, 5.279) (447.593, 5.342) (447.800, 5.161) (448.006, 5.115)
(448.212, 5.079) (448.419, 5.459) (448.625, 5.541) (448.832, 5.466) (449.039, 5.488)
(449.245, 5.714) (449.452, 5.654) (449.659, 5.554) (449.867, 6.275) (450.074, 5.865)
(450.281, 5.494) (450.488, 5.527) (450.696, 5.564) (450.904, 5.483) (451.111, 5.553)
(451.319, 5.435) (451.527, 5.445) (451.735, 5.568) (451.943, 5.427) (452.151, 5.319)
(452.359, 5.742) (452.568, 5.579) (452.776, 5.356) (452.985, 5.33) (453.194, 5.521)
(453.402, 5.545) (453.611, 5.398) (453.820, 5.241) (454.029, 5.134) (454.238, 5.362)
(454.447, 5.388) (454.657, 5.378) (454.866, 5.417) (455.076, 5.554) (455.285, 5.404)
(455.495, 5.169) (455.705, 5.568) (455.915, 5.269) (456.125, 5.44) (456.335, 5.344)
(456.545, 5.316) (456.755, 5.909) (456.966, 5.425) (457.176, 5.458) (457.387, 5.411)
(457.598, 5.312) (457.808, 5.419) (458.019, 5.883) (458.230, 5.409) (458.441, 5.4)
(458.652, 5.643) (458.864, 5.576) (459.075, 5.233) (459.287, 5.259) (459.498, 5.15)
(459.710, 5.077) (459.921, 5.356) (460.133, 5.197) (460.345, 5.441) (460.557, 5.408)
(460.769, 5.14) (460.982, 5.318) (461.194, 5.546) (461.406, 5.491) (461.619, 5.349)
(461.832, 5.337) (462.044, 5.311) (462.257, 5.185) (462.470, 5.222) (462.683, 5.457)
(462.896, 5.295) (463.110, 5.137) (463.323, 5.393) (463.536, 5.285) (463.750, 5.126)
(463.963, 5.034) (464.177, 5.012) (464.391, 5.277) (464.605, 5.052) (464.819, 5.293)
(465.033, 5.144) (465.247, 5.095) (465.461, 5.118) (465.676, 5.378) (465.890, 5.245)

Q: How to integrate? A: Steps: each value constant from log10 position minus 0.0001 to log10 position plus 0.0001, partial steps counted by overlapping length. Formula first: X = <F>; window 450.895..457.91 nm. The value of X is 5.43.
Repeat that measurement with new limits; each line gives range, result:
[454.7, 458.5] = 5.45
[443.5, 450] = 5.41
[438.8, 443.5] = 5.63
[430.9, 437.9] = 6.85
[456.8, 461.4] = 5.39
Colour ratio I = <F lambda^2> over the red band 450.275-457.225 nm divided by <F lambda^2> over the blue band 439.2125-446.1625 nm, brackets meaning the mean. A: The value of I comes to 1.0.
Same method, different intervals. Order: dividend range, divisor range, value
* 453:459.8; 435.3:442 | 0.93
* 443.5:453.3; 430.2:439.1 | 0.87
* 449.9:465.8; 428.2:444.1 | 0.95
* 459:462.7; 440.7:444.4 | 1.05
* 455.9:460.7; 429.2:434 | 0.96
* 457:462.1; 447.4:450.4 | 1.02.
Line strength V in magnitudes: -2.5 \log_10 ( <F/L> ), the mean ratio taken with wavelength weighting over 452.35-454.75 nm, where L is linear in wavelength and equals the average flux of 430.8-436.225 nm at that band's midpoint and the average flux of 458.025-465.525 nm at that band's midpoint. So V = 0.07 mag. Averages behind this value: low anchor 6.86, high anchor 5.29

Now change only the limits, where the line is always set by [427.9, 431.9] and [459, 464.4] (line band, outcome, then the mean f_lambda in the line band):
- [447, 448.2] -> 0.07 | 5.24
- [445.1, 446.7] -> 0.05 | 5.4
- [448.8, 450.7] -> -0.03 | 5.67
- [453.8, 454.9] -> 0.02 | 5.32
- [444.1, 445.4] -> 0.05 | 5.39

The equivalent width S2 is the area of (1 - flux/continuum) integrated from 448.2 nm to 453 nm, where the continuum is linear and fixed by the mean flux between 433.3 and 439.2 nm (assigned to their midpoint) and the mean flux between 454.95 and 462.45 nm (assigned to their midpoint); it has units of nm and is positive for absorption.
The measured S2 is 0.304 nm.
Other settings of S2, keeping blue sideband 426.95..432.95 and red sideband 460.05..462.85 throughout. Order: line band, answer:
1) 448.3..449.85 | 0.01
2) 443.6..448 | 0.28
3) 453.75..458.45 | 0.04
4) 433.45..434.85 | -0.33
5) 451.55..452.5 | 0.01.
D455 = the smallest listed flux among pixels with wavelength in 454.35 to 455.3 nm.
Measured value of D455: 5.378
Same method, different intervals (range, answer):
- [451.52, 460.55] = 5.077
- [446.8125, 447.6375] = 5.247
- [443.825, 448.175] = 5.115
